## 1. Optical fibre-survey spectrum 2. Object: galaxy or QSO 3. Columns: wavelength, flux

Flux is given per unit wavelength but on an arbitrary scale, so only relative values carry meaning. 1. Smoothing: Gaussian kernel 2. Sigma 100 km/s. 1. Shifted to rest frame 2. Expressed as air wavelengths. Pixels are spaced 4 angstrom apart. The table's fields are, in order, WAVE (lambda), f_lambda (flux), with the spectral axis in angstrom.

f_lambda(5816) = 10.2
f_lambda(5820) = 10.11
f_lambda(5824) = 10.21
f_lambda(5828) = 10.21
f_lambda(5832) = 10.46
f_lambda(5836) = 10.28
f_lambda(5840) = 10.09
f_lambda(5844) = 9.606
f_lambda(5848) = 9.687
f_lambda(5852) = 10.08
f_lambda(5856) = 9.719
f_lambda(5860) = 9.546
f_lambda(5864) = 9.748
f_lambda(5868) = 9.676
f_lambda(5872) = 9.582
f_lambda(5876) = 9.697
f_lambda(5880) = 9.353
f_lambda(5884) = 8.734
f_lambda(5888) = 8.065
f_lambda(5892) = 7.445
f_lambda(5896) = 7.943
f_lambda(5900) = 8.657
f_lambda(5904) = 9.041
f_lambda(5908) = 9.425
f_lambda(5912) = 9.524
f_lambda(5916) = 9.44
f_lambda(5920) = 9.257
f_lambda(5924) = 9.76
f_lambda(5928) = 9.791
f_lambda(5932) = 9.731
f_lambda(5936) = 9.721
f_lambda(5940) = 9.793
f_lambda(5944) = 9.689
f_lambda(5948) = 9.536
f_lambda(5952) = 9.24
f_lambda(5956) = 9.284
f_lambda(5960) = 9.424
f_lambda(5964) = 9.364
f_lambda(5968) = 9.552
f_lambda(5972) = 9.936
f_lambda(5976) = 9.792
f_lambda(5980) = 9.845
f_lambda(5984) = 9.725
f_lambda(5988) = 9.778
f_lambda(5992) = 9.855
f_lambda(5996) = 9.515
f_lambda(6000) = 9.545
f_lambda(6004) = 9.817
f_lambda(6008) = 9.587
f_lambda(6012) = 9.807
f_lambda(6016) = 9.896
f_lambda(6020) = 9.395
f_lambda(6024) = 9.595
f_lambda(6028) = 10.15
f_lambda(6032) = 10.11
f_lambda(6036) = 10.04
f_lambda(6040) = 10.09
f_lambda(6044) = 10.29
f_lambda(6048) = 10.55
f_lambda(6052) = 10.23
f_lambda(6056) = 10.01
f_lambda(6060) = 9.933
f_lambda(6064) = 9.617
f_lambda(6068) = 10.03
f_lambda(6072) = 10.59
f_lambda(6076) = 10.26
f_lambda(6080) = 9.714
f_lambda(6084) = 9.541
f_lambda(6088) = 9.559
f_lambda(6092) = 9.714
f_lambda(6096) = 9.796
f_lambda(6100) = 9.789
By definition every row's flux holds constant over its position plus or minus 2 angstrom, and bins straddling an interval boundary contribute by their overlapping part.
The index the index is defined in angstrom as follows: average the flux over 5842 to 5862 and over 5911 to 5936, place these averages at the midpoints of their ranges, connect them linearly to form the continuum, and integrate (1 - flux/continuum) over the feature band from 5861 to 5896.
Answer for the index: 2.5 angstrom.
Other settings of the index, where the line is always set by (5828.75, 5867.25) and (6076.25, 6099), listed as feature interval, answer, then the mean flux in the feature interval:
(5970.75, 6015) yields 0.2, 9.75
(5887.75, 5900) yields 2.4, 7.92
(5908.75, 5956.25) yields 1.3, 9.57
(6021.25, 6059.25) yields -1.3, 10.1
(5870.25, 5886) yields 0.9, 9.34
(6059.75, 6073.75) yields -0.5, 10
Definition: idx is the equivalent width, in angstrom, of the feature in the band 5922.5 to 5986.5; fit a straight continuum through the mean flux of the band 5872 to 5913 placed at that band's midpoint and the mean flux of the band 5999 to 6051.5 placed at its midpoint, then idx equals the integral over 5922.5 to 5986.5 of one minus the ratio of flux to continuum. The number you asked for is -2.1 angstrom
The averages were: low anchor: 8.81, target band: 9.64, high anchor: 9.93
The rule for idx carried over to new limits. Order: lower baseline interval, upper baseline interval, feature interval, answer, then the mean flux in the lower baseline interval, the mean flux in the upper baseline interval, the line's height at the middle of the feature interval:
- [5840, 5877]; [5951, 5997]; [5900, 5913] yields 0.6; 9.73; 9.62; 9.68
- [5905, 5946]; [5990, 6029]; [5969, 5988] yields -0.3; 9.6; 9.71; 9.67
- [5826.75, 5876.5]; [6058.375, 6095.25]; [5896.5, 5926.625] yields 1.9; 9.88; 9.88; 9.88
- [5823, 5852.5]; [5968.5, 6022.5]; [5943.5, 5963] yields 0.8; 10.1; 9.72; 9.82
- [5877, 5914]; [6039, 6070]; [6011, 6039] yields -0.1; 8.71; 10.1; 9.84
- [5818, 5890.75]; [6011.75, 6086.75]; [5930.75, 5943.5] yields 0.1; 9.69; 9.99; 9.82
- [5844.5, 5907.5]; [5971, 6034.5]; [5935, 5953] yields -0.2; 9.15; 9.77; 9.48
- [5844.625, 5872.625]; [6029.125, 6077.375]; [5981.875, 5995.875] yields 0.4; 9.72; 10.1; 10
